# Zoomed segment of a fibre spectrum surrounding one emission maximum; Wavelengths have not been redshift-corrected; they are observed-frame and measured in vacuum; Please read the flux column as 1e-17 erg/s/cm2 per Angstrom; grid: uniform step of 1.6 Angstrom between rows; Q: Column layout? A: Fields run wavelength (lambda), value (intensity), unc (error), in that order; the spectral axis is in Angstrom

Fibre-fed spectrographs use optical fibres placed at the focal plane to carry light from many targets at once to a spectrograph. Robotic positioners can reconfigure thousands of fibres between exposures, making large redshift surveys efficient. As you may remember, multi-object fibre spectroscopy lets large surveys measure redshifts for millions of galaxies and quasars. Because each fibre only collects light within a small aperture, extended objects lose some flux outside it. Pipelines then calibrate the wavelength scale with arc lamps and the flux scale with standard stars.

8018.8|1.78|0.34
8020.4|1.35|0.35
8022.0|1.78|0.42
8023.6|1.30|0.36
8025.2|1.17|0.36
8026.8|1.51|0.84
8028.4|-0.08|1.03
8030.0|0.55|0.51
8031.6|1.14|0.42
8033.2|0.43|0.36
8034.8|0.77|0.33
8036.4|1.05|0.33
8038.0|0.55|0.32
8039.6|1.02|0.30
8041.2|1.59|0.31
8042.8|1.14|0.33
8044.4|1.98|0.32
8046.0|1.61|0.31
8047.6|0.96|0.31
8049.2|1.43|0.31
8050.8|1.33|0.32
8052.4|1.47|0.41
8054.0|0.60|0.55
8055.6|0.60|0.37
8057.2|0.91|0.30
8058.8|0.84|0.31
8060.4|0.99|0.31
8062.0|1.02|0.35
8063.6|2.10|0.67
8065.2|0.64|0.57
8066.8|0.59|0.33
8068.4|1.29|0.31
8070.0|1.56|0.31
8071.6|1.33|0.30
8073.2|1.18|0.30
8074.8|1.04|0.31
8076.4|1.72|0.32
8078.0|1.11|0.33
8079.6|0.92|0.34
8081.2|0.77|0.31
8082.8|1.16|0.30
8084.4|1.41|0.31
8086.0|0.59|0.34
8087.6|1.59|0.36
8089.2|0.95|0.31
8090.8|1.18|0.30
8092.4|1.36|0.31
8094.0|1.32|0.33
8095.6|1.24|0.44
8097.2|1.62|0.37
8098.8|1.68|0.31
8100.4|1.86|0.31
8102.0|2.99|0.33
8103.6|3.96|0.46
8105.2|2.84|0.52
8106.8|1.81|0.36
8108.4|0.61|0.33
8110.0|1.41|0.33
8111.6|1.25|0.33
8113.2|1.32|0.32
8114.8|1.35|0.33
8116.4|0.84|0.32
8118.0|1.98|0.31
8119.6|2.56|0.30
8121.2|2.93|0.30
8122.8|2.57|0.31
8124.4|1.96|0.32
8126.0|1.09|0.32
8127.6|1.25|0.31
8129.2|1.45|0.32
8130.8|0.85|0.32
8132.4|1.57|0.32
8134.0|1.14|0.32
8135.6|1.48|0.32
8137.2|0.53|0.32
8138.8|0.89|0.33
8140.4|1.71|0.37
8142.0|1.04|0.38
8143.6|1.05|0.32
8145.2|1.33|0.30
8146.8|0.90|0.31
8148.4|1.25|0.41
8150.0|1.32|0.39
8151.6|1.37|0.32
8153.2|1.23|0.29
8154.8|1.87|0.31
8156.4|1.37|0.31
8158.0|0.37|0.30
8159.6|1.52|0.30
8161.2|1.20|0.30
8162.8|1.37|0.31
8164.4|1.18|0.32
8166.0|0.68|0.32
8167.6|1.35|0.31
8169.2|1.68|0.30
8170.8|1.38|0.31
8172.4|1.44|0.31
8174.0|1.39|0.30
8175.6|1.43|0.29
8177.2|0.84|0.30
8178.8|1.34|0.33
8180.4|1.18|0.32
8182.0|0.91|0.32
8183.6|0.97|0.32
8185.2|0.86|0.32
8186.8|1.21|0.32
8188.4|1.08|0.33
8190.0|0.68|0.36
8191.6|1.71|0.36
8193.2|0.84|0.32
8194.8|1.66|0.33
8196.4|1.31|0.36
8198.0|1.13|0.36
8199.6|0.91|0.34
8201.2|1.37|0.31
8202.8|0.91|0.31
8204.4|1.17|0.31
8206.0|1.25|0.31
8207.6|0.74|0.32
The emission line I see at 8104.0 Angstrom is [S II] 6716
